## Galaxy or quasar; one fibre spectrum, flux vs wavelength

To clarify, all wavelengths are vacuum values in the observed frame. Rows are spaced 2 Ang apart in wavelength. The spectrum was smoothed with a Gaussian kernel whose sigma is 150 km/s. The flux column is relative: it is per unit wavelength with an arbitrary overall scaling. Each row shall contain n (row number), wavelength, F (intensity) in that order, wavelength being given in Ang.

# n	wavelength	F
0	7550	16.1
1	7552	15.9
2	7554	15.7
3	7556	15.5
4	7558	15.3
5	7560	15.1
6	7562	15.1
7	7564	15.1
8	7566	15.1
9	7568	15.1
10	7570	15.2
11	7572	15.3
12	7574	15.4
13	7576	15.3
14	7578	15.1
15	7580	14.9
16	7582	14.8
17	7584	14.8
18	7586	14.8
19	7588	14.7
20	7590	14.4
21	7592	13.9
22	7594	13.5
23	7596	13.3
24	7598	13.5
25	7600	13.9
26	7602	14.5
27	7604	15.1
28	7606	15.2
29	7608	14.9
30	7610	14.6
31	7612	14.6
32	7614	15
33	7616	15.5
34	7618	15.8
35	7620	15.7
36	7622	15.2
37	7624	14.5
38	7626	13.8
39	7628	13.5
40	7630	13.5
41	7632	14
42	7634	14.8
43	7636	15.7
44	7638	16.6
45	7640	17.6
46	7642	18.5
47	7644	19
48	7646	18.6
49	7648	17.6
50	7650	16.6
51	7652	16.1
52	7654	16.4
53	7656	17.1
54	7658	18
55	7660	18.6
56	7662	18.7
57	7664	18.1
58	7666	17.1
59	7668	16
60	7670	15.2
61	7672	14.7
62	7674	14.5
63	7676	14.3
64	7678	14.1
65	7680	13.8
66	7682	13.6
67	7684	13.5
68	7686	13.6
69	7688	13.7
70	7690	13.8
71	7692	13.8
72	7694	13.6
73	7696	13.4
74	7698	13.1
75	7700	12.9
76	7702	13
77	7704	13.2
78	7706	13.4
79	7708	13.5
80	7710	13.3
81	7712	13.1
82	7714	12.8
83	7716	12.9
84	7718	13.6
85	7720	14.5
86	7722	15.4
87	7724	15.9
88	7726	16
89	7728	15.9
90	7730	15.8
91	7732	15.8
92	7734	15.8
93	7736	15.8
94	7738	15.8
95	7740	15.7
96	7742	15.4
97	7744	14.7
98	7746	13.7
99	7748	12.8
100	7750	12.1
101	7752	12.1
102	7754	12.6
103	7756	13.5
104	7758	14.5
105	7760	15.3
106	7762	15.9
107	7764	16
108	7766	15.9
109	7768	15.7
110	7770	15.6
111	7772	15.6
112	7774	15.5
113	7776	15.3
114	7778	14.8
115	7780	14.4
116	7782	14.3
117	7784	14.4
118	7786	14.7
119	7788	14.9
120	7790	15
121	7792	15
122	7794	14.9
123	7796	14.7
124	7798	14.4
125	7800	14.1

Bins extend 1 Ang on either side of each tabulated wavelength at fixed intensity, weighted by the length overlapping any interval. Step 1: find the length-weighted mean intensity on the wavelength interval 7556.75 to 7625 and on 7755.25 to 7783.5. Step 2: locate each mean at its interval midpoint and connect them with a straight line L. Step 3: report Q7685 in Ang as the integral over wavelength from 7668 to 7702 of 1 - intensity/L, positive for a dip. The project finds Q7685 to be 2.53 Ang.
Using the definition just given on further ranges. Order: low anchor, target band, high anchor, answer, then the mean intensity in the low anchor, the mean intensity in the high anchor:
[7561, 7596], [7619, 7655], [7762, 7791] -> -2.6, 14.8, 15.2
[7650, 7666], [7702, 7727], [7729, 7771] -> 3.0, 17.5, 14.8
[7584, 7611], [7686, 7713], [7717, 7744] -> 3.2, 14.3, 15.5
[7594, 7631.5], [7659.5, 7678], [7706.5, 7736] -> -2.0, 14.5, 14.6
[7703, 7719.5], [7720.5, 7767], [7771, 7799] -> -3.1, 13.3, 14.8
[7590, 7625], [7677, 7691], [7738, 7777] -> 0.9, 14.6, 14.7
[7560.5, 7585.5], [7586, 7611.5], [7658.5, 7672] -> 2.2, 15.1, 17.1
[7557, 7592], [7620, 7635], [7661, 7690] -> 0.7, 15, 15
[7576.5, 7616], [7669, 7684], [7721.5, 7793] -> 0.5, 14.5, 14.9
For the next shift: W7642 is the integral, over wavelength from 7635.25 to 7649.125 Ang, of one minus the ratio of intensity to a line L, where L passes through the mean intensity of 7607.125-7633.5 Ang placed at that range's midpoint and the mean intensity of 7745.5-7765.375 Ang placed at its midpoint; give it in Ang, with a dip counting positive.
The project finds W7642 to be -3.0 Ang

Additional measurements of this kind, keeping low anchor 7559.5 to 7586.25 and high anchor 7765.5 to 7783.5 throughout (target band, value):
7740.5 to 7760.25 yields 2.0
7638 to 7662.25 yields -4.1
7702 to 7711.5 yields 1.2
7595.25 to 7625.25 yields 0.7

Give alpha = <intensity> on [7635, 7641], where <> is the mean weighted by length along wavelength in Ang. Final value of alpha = 16.6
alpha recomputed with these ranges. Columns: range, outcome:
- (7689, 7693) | 13.8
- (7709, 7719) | 13.1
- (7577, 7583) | 14.9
